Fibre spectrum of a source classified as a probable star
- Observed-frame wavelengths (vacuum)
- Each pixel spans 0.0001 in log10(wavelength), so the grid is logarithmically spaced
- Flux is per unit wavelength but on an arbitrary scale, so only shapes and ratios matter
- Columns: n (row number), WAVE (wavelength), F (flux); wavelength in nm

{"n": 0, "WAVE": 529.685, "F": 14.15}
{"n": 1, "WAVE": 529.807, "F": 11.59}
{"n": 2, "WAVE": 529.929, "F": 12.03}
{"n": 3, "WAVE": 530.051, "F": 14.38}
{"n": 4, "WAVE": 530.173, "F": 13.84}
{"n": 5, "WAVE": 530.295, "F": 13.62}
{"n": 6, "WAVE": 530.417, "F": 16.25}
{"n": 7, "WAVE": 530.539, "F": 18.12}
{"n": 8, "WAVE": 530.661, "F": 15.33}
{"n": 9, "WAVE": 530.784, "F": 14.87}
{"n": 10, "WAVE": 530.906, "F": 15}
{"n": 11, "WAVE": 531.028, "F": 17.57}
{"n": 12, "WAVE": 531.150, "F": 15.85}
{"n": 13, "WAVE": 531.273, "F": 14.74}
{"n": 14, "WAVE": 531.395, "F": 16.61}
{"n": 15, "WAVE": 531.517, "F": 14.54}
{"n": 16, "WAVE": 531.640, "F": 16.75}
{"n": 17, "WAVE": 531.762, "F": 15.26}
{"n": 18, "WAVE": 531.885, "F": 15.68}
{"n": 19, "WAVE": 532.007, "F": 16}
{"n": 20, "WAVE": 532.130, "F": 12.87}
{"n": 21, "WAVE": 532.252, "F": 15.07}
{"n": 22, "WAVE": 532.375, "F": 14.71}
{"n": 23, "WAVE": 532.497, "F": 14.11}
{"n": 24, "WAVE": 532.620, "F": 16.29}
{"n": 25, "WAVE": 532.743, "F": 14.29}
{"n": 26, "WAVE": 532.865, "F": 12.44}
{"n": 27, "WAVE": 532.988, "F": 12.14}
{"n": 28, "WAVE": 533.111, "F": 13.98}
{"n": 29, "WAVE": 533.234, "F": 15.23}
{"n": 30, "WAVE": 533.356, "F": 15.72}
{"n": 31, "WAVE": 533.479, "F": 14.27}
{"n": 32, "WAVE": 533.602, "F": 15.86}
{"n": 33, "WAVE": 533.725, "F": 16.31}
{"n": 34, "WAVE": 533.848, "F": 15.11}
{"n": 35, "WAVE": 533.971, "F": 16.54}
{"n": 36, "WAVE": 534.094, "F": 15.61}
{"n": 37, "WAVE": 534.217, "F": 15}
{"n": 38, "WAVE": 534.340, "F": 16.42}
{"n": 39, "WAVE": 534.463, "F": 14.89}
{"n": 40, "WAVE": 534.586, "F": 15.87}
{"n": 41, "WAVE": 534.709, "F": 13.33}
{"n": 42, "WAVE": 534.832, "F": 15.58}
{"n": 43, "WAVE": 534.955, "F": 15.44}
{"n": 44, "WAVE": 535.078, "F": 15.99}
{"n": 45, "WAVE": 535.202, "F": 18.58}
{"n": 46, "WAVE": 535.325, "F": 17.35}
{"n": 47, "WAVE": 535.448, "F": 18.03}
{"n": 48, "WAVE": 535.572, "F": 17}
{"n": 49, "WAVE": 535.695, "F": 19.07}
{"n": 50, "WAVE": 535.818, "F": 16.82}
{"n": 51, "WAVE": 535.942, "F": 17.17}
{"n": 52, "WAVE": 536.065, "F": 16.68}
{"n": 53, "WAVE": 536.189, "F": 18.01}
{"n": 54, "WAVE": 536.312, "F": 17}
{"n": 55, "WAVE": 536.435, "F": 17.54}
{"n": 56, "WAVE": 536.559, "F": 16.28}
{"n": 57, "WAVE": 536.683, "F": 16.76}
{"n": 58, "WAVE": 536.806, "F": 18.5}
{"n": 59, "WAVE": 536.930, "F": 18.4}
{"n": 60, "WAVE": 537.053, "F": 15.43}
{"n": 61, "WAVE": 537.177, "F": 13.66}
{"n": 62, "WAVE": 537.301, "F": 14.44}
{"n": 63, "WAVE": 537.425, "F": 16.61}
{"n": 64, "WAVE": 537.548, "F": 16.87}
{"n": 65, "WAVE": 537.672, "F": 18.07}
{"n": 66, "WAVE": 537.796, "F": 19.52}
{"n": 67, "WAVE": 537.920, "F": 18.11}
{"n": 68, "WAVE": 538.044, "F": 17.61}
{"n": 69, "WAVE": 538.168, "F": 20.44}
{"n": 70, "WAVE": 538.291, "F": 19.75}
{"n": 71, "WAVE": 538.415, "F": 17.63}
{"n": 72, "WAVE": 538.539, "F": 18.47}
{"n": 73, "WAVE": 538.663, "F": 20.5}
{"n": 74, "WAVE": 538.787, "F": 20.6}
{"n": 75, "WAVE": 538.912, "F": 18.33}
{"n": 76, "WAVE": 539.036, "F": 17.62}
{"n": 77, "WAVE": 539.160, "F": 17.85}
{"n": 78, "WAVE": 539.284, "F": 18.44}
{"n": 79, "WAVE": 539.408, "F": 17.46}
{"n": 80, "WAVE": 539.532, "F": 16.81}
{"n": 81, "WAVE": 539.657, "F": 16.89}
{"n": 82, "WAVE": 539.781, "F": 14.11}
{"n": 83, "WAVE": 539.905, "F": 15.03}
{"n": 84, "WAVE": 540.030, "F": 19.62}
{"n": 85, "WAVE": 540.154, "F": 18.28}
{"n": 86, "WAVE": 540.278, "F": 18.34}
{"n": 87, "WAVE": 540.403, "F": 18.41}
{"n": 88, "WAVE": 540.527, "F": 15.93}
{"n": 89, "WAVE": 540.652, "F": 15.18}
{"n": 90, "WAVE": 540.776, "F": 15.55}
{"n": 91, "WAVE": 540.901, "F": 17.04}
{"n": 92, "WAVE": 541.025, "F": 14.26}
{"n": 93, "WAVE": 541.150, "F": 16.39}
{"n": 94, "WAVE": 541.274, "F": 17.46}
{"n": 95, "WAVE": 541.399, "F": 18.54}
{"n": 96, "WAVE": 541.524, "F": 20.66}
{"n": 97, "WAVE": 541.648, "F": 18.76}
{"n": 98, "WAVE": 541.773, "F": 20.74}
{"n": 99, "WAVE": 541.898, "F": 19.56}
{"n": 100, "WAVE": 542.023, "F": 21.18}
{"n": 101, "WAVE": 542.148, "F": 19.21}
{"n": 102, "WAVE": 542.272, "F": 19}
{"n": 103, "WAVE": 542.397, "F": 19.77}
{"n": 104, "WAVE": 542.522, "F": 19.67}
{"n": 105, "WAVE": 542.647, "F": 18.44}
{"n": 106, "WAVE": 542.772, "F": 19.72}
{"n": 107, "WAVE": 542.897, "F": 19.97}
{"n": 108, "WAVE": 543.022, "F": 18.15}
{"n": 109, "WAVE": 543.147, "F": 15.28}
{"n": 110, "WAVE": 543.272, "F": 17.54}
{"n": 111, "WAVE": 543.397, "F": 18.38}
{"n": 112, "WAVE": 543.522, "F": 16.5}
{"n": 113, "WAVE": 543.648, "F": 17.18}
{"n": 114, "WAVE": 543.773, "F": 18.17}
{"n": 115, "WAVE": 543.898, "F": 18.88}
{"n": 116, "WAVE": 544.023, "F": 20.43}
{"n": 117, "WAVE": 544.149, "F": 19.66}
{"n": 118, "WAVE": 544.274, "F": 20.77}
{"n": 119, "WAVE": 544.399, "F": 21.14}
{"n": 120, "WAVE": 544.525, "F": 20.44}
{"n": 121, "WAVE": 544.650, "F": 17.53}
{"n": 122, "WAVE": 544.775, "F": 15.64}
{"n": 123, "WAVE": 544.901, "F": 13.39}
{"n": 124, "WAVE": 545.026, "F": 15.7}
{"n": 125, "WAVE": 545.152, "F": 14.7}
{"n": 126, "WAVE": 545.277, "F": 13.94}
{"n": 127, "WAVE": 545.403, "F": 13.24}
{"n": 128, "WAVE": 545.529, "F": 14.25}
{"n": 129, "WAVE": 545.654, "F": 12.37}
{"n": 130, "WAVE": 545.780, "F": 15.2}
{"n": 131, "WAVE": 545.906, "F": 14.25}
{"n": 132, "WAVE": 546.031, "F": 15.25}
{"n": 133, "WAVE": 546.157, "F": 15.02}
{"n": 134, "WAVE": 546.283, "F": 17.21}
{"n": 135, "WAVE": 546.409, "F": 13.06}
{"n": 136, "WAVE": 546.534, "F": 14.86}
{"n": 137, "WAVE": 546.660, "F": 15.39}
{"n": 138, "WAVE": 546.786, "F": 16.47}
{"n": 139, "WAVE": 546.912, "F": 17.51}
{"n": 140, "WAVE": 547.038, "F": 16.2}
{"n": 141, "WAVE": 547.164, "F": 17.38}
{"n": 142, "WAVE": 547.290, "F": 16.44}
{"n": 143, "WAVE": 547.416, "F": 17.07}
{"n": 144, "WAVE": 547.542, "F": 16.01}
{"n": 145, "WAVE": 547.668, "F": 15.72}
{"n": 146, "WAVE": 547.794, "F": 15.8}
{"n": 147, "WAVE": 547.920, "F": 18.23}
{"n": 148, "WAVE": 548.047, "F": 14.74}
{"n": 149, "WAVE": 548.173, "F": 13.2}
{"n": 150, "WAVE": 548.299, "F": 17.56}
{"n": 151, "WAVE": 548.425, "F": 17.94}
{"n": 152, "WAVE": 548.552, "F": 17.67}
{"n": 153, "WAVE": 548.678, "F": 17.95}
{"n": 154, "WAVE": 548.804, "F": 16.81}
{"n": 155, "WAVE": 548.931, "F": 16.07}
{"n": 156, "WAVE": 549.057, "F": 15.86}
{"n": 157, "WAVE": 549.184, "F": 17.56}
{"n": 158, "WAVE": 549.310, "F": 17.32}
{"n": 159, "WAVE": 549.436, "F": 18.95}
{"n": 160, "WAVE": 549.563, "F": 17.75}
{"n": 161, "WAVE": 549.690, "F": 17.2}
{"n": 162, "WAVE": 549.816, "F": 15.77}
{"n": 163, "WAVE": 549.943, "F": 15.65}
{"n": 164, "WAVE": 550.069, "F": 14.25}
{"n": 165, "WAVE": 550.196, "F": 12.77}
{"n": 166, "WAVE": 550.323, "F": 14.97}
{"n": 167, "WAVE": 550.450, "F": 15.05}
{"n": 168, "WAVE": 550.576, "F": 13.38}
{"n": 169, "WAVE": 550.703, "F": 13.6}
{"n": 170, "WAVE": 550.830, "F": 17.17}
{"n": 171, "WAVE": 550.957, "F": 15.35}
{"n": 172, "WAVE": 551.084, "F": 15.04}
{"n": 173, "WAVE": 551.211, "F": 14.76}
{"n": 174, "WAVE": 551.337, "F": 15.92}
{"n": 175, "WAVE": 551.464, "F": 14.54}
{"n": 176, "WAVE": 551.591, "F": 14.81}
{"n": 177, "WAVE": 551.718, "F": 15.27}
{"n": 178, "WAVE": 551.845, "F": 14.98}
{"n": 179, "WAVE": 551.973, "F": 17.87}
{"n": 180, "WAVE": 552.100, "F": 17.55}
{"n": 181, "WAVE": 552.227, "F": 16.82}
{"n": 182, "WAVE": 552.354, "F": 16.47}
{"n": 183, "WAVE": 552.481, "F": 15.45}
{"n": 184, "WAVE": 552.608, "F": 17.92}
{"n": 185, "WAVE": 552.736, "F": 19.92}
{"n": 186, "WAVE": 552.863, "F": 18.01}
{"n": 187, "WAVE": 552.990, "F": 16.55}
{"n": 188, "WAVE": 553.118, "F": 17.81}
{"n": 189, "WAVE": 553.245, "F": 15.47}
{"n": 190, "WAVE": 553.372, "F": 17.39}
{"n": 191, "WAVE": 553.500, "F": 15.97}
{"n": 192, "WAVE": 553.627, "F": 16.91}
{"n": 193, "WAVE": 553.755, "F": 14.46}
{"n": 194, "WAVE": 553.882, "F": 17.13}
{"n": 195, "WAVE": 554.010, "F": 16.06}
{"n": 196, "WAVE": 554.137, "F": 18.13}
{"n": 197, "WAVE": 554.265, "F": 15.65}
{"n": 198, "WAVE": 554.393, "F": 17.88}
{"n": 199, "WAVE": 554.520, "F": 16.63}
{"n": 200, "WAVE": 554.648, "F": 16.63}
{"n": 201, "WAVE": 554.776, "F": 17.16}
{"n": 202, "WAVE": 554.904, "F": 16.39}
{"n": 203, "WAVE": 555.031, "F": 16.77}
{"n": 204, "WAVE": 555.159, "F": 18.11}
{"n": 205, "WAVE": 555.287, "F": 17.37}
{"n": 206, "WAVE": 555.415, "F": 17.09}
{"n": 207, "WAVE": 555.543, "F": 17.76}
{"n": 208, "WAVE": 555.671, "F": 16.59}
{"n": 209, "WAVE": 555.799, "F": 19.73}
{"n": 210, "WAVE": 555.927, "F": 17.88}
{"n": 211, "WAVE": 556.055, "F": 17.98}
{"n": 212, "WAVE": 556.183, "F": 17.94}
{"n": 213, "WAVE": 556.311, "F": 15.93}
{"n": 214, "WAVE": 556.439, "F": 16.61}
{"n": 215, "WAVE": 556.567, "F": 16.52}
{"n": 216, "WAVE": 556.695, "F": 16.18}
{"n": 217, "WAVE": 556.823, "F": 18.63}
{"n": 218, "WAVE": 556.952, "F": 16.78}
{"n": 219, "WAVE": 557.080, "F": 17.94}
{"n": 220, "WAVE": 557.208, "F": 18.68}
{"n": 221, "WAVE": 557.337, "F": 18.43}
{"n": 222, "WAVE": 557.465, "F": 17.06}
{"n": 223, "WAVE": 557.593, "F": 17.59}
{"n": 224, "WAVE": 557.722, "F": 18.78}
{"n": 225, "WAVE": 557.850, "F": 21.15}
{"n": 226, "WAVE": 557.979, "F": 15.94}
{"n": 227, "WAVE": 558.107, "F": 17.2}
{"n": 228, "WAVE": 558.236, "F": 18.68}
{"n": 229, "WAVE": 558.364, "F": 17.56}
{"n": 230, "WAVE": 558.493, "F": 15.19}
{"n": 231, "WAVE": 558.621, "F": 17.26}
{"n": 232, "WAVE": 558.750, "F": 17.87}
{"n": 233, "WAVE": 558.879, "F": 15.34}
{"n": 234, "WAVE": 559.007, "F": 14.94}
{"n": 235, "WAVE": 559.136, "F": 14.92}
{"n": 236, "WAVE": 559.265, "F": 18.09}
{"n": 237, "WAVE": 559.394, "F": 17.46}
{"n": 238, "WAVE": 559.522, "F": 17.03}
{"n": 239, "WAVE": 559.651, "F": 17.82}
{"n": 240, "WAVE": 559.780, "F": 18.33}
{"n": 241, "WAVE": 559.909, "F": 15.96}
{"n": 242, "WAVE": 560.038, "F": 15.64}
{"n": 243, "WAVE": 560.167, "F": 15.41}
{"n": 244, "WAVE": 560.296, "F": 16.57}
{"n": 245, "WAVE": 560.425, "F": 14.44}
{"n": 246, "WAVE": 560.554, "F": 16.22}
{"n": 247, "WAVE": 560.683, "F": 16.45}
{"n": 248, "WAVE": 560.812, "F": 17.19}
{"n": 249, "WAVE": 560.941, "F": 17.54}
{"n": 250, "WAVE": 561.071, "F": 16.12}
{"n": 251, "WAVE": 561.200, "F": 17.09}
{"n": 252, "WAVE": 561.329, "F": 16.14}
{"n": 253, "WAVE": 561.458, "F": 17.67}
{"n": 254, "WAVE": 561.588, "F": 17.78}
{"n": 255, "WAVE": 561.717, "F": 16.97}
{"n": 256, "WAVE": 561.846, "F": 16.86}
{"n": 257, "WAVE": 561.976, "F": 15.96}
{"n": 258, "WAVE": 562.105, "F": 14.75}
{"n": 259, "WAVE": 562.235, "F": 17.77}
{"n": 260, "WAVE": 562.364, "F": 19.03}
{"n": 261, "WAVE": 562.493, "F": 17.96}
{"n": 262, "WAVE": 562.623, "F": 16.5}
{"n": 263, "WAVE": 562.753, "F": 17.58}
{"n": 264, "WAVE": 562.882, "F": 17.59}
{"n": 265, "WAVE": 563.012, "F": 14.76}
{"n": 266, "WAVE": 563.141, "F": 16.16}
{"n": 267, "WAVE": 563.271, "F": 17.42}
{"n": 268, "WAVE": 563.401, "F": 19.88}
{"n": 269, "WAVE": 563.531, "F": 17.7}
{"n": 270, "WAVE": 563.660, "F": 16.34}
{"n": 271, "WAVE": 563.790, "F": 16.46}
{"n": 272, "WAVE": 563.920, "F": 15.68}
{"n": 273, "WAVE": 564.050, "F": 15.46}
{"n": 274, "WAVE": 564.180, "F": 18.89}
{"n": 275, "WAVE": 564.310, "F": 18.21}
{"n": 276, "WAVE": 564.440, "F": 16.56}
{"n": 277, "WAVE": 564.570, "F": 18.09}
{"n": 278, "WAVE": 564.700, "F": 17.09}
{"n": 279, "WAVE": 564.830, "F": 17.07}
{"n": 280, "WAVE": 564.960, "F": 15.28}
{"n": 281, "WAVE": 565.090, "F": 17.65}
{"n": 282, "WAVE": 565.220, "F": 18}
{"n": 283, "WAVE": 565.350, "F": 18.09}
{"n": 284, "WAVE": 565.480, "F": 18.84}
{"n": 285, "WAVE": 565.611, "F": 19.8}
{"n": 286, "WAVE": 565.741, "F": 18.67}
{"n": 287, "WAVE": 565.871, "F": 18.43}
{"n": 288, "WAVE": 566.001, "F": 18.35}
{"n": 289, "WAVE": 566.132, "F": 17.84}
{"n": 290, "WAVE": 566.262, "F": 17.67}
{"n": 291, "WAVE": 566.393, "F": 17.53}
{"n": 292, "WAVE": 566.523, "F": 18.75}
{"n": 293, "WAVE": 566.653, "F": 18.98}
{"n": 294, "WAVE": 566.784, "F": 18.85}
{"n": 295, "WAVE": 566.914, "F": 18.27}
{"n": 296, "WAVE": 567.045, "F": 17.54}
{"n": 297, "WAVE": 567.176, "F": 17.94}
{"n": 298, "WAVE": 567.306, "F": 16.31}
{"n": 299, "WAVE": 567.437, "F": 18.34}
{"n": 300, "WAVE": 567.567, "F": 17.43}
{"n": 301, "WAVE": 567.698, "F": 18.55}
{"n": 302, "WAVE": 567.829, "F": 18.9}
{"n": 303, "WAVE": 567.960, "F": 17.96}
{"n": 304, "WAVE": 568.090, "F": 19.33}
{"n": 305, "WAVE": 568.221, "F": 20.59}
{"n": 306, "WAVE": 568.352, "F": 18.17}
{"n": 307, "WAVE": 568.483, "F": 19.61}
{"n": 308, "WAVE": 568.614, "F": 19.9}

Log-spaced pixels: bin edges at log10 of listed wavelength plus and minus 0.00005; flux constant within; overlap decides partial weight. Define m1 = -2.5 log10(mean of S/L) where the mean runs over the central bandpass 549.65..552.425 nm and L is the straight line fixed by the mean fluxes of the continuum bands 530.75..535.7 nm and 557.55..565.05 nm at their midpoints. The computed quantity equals 0.07 mag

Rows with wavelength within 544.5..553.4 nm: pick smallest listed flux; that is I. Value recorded 12.37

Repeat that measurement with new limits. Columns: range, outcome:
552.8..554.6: 14.46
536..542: 13.66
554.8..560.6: 14.44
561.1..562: 15.96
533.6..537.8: 13.33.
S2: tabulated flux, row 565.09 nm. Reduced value 17.65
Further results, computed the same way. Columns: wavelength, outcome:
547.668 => 15.72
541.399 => 18.54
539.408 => 17.46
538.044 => 17.61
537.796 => 19.52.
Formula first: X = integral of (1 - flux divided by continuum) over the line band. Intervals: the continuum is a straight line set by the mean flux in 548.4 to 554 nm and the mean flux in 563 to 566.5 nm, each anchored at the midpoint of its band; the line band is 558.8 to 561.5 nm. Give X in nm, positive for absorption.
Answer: 0.10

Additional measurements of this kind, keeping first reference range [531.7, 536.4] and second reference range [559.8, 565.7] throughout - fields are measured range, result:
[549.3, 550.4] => 0.03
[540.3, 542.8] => -0.35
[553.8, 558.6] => -0.19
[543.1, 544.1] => -0.11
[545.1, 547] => 0.16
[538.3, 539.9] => -0.19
